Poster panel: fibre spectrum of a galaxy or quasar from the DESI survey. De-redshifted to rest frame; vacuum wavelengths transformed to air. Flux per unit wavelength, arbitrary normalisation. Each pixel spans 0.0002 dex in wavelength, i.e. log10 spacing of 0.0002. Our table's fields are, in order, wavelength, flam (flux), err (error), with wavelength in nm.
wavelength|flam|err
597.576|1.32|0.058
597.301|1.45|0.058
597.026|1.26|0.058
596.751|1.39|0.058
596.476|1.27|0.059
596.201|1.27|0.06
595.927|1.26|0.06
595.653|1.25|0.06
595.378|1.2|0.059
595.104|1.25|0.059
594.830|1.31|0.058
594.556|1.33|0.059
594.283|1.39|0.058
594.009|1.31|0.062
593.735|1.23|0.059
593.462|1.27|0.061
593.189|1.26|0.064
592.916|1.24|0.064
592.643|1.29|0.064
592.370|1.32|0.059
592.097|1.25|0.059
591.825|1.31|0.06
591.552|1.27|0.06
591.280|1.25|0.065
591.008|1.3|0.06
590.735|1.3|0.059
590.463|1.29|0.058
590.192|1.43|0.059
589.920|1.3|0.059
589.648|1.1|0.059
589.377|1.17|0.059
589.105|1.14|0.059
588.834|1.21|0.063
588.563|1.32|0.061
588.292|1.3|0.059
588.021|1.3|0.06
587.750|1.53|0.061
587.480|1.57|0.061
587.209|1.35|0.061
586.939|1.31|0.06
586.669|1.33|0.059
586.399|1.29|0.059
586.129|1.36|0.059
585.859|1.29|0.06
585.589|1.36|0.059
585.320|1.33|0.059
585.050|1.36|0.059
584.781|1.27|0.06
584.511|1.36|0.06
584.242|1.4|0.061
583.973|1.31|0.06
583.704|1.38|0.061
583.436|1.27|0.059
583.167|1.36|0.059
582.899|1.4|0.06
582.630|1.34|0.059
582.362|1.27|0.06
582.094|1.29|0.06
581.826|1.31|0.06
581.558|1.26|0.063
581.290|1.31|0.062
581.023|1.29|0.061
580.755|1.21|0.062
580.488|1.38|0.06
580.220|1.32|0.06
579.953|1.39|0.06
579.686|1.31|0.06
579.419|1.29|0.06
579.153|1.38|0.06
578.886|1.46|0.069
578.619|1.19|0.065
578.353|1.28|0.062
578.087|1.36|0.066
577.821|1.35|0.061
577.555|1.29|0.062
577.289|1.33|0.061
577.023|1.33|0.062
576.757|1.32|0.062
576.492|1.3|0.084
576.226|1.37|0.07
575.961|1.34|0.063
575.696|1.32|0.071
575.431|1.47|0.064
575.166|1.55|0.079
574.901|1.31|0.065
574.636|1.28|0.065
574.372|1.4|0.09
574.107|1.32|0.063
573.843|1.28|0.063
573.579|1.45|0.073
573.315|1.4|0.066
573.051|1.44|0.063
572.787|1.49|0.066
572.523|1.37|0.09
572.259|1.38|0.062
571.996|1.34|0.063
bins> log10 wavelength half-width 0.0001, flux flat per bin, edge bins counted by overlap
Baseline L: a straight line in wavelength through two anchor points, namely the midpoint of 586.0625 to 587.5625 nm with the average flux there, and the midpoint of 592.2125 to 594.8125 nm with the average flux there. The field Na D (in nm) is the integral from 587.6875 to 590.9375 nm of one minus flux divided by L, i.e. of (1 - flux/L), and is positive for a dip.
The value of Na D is 0.14 nm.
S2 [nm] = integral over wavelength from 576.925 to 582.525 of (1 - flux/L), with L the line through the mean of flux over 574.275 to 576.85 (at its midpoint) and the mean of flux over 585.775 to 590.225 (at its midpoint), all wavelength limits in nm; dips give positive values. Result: 0.137 nm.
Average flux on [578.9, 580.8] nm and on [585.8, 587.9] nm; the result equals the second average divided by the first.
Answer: 1.0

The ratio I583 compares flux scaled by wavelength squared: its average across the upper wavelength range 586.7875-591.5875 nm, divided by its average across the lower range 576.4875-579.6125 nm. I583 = 1.02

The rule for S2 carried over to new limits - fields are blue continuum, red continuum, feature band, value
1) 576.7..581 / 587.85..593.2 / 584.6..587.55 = -0.121 nm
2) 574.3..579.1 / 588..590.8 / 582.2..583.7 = -0.033 nm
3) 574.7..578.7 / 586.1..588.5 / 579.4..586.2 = 0.170 nm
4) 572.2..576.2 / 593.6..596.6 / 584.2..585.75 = -0.013 nm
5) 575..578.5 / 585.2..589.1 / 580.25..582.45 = 0.091 nm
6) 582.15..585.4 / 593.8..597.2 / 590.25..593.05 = 0.042 nm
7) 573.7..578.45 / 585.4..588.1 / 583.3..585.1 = 0.039 nm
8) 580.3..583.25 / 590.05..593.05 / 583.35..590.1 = -0.076 nm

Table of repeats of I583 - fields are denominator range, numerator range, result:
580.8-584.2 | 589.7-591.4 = 1.02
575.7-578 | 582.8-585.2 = 1.04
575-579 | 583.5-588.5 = 1.03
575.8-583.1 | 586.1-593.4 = 1.02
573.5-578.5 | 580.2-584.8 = 1.00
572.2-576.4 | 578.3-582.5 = 0.97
